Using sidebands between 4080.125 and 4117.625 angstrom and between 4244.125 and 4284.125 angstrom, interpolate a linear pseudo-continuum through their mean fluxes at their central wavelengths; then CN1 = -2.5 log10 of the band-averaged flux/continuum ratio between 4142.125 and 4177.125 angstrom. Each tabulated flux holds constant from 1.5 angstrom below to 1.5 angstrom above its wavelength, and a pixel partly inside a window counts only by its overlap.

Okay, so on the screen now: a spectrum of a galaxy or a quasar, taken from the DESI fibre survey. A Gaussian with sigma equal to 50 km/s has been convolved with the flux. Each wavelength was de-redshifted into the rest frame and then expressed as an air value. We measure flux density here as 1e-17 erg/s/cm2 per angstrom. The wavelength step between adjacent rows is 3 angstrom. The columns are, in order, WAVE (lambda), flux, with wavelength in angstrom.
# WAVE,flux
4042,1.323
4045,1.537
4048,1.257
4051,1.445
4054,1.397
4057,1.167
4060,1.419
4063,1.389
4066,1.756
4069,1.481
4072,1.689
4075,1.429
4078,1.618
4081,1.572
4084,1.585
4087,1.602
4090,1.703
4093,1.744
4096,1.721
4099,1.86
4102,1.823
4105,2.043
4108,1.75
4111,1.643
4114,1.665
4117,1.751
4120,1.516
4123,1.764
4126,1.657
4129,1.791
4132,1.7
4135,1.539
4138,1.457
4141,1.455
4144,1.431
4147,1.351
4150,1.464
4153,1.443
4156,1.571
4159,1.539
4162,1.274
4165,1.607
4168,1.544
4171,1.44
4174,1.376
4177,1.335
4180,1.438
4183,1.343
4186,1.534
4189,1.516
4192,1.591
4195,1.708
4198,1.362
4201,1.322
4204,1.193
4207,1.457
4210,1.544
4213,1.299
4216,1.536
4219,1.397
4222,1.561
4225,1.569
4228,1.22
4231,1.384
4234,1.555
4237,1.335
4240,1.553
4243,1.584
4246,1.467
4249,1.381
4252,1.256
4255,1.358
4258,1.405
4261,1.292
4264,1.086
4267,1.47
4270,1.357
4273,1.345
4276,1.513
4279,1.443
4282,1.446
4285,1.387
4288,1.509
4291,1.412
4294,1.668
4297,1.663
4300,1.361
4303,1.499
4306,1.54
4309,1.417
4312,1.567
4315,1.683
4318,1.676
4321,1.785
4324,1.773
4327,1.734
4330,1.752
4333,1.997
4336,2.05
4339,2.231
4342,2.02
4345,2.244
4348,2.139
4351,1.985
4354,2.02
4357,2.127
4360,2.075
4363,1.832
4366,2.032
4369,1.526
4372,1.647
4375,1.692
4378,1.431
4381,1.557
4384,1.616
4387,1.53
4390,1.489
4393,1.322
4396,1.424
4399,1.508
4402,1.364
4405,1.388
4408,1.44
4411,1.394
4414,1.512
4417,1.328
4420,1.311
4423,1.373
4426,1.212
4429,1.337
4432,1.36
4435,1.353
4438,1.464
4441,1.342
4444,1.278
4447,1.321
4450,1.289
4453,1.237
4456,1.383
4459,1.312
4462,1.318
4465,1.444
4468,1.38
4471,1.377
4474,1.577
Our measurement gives 0.10 mag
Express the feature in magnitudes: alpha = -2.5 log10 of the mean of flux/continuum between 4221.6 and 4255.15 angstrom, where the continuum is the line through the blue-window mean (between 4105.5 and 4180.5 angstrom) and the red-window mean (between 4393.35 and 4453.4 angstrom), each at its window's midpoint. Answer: 0.038 mag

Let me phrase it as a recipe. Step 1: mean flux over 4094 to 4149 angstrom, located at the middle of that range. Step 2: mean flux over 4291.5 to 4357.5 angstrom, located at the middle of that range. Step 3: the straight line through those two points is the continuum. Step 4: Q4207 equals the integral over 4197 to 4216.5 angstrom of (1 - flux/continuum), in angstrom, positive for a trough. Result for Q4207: 3.9 angstrom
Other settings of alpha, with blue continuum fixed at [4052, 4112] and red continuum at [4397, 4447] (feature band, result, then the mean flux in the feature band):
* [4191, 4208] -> 0.073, 1.43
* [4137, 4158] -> 0.083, 1.46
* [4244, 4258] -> 0.089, 1.38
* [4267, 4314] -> -0.008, 1.48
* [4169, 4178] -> 0.115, 1.4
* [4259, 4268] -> 0.163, 1.28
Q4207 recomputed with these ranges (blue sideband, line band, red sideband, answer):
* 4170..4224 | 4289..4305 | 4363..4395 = 0.0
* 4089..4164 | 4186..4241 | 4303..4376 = 8.5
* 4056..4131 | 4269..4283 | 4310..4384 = 2.9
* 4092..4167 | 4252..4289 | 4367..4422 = 4.0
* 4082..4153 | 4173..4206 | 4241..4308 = 2.5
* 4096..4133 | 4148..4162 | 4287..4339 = 2.1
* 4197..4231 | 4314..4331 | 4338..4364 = 1.8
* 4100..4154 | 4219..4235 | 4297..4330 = 1.7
